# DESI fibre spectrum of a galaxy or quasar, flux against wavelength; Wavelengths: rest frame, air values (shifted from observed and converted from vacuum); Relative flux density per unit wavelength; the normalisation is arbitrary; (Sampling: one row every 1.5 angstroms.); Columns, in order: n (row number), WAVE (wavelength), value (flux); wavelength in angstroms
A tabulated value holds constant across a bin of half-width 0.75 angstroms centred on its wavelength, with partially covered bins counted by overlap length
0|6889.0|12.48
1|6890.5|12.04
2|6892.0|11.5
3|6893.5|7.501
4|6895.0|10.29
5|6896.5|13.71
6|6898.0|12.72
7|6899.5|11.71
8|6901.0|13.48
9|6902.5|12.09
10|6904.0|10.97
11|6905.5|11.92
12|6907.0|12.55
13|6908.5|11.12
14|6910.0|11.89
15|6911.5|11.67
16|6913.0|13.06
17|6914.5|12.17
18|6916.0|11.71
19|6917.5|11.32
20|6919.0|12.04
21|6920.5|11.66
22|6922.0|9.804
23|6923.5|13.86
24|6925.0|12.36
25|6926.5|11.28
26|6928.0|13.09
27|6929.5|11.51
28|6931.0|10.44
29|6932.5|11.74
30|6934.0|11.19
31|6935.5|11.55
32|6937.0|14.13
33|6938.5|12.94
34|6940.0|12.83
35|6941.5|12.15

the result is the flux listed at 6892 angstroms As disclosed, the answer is 11.5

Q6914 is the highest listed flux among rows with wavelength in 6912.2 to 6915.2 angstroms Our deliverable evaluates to 13.06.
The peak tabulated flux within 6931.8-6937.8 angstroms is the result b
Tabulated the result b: 14.13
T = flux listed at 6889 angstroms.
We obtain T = 12.48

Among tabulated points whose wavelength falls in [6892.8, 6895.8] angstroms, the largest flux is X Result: 10.29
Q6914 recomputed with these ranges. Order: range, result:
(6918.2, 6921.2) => 12.04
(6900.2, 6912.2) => 13.48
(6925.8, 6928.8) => 13.09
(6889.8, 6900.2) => 13.71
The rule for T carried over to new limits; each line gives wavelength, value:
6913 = 13.06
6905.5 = 11.92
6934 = 11.19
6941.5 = 12.15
